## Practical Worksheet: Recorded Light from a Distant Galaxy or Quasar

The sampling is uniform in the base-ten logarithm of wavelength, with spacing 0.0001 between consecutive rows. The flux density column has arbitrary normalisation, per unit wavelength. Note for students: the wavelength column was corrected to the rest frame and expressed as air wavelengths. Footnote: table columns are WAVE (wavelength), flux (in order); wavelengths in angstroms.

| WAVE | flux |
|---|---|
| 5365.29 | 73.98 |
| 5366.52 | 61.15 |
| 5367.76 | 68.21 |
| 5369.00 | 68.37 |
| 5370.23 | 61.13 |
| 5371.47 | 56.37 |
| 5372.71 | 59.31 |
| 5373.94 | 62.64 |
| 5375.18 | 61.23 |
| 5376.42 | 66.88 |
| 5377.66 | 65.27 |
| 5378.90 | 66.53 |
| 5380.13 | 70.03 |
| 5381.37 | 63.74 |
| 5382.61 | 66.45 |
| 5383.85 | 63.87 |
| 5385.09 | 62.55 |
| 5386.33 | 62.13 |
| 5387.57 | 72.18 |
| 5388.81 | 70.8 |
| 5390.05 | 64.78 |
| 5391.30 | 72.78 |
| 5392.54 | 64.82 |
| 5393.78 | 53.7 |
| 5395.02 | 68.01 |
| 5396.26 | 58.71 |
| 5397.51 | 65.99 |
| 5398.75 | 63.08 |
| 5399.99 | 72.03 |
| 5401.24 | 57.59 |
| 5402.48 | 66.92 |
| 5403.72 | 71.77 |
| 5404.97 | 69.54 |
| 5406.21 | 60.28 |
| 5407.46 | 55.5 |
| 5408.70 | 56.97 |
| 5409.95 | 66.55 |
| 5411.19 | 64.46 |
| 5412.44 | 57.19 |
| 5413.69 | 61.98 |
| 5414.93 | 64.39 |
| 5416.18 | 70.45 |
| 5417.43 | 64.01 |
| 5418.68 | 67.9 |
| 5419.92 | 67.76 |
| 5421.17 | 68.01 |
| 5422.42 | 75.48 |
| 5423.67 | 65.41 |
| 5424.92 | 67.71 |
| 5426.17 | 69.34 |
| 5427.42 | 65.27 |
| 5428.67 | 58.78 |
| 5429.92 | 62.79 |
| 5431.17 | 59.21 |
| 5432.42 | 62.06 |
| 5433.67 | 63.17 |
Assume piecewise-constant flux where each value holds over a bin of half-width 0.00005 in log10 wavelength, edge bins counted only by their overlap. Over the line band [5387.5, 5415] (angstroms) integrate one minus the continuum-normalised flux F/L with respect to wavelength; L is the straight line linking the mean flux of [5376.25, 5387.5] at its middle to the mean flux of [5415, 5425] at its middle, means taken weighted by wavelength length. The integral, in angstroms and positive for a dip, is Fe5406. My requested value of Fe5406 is 1.1 angstroms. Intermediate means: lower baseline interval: 65.6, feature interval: 64.2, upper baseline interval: 68.1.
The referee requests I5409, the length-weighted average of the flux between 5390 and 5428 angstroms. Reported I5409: 65.1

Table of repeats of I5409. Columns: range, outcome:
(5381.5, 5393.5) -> 66.2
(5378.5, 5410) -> 64.9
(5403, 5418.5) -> 63.7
